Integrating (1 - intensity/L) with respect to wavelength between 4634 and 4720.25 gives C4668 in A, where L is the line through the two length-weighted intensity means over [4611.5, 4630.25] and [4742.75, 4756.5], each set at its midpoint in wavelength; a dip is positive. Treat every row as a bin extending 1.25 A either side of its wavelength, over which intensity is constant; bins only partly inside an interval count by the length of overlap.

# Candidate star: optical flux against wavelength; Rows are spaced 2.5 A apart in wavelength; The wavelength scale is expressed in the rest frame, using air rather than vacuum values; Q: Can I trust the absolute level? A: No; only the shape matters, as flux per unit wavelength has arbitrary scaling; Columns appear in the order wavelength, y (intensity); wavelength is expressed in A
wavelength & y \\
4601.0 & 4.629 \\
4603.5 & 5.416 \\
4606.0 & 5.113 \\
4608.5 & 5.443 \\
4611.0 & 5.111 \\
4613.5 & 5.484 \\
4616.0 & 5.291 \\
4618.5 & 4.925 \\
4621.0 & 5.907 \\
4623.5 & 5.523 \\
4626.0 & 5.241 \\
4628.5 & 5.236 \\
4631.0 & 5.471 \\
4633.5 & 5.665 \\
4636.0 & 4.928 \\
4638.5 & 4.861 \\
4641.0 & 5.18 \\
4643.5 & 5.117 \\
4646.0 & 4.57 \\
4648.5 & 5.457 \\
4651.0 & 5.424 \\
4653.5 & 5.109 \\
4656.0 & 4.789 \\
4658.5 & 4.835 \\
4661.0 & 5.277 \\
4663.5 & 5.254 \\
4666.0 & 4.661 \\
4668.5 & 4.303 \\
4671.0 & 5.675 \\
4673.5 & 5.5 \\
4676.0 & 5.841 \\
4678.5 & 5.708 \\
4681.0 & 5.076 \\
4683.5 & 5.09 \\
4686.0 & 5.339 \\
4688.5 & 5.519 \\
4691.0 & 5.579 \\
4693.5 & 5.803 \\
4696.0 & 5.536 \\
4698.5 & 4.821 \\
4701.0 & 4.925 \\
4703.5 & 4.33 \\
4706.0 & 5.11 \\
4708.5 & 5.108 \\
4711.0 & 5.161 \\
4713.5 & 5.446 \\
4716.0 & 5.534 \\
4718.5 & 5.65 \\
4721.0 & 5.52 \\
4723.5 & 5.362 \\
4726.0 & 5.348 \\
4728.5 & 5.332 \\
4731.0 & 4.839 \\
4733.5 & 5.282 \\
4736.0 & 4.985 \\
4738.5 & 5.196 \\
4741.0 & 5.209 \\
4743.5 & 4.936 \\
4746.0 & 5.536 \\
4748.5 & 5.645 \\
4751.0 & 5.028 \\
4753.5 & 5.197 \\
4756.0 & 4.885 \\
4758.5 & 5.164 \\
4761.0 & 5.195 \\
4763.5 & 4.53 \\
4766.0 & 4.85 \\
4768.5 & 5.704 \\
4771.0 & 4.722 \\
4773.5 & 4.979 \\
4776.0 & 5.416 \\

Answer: 1.8 A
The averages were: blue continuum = 5.36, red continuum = 5.23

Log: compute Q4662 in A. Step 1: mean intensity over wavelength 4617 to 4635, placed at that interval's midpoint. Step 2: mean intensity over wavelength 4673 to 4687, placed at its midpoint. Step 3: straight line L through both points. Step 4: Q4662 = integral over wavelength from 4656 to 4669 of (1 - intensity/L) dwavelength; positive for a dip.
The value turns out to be 1.3 A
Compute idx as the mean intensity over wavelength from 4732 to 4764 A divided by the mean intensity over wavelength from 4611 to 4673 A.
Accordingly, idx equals 0.99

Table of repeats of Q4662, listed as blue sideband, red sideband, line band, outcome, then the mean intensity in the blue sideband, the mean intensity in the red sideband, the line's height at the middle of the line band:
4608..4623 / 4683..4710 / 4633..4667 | 1.43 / 5.36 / 5.2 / 5.29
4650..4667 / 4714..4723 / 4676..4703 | -0.17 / 5.05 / 5.54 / 5.3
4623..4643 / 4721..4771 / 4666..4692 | -0.56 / 5.25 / 5.17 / 5.22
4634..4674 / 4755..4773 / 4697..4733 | -1.08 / 5.06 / 5.01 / 5.03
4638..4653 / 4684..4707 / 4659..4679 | -0.32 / 5.11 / 5.21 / 5.16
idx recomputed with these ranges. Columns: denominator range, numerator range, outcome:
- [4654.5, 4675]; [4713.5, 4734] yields 1.06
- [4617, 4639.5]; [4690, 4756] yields 0.99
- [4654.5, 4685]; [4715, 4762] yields 1.02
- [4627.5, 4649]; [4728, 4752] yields 1.01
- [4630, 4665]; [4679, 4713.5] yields 1.01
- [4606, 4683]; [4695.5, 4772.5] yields 0.99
